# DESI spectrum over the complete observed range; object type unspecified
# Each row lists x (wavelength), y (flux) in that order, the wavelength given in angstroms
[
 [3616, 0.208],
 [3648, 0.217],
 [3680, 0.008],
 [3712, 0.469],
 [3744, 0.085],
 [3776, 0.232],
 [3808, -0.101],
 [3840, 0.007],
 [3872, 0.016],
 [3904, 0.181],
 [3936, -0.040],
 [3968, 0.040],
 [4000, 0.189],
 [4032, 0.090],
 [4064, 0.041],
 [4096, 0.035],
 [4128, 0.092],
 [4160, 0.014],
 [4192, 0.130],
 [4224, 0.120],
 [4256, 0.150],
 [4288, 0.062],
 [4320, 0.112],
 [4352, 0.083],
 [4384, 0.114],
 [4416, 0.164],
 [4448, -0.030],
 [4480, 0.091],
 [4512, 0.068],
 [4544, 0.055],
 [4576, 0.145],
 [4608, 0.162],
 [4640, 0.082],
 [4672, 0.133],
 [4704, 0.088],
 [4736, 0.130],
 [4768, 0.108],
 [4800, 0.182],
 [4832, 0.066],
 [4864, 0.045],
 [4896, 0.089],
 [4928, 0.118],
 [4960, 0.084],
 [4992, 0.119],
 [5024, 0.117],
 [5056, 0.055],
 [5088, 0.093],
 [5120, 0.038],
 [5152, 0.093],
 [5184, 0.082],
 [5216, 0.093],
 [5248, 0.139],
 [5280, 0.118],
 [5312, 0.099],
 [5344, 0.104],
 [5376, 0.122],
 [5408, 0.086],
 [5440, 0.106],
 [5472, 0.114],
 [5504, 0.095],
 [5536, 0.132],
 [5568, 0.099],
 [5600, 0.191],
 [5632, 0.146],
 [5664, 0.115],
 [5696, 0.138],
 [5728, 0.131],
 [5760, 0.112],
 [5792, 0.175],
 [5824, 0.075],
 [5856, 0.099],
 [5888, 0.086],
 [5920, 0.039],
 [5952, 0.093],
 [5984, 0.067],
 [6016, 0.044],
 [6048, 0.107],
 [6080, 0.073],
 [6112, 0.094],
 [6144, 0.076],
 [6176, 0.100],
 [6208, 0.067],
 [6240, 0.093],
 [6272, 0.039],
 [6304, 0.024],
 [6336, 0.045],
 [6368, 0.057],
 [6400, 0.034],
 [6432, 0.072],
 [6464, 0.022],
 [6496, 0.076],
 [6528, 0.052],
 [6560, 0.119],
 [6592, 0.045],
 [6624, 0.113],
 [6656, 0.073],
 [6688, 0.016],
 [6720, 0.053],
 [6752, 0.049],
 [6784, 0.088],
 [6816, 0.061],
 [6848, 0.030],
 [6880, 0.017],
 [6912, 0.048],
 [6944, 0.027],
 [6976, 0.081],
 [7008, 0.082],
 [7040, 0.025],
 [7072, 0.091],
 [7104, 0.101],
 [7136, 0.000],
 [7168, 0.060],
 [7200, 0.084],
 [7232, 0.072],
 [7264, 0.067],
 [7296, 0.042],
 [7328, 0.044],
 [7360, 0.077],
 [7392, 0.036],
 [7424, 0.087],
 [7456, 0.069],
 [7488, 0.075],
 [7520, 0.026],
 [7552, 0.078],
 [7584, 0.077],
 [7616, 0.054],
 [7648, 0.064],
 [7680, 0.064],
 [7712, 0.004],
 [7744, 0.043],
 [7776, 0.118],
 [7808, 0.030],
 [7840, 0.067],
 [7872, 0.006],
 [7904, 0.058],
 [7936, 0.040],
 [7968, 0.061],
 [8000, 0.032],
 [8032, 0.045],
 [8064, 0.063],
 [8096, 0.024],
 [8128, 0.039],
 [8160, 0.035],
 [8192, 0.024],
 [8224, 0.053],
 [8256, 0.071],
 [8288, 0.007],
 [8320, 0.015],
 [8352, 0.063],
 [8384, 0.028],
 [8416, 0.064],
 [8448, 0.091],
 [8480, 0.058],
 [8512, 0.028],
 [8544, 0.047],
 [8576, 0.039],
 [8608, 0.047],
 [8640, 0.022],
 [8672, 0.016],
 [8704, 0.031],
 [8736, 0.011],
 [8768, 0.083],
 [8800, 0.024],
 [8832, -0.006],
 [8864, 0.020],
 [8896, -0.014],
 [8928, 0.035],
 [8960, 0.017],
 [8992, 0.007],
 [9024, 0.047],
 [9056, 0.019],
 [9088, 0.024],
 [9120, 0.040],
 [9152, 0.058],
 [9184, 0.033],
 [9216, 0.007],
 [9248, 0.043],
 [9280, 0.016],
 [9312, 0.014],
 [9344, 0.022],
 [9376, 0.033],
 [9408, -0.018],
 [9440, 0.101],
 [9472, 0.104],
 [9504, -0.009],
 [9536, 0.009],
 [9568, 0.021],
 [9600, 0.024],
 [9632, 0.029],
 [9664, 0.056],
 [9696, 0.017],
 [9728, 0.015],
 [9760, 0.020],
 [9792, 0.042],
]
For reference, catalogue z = 0.14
